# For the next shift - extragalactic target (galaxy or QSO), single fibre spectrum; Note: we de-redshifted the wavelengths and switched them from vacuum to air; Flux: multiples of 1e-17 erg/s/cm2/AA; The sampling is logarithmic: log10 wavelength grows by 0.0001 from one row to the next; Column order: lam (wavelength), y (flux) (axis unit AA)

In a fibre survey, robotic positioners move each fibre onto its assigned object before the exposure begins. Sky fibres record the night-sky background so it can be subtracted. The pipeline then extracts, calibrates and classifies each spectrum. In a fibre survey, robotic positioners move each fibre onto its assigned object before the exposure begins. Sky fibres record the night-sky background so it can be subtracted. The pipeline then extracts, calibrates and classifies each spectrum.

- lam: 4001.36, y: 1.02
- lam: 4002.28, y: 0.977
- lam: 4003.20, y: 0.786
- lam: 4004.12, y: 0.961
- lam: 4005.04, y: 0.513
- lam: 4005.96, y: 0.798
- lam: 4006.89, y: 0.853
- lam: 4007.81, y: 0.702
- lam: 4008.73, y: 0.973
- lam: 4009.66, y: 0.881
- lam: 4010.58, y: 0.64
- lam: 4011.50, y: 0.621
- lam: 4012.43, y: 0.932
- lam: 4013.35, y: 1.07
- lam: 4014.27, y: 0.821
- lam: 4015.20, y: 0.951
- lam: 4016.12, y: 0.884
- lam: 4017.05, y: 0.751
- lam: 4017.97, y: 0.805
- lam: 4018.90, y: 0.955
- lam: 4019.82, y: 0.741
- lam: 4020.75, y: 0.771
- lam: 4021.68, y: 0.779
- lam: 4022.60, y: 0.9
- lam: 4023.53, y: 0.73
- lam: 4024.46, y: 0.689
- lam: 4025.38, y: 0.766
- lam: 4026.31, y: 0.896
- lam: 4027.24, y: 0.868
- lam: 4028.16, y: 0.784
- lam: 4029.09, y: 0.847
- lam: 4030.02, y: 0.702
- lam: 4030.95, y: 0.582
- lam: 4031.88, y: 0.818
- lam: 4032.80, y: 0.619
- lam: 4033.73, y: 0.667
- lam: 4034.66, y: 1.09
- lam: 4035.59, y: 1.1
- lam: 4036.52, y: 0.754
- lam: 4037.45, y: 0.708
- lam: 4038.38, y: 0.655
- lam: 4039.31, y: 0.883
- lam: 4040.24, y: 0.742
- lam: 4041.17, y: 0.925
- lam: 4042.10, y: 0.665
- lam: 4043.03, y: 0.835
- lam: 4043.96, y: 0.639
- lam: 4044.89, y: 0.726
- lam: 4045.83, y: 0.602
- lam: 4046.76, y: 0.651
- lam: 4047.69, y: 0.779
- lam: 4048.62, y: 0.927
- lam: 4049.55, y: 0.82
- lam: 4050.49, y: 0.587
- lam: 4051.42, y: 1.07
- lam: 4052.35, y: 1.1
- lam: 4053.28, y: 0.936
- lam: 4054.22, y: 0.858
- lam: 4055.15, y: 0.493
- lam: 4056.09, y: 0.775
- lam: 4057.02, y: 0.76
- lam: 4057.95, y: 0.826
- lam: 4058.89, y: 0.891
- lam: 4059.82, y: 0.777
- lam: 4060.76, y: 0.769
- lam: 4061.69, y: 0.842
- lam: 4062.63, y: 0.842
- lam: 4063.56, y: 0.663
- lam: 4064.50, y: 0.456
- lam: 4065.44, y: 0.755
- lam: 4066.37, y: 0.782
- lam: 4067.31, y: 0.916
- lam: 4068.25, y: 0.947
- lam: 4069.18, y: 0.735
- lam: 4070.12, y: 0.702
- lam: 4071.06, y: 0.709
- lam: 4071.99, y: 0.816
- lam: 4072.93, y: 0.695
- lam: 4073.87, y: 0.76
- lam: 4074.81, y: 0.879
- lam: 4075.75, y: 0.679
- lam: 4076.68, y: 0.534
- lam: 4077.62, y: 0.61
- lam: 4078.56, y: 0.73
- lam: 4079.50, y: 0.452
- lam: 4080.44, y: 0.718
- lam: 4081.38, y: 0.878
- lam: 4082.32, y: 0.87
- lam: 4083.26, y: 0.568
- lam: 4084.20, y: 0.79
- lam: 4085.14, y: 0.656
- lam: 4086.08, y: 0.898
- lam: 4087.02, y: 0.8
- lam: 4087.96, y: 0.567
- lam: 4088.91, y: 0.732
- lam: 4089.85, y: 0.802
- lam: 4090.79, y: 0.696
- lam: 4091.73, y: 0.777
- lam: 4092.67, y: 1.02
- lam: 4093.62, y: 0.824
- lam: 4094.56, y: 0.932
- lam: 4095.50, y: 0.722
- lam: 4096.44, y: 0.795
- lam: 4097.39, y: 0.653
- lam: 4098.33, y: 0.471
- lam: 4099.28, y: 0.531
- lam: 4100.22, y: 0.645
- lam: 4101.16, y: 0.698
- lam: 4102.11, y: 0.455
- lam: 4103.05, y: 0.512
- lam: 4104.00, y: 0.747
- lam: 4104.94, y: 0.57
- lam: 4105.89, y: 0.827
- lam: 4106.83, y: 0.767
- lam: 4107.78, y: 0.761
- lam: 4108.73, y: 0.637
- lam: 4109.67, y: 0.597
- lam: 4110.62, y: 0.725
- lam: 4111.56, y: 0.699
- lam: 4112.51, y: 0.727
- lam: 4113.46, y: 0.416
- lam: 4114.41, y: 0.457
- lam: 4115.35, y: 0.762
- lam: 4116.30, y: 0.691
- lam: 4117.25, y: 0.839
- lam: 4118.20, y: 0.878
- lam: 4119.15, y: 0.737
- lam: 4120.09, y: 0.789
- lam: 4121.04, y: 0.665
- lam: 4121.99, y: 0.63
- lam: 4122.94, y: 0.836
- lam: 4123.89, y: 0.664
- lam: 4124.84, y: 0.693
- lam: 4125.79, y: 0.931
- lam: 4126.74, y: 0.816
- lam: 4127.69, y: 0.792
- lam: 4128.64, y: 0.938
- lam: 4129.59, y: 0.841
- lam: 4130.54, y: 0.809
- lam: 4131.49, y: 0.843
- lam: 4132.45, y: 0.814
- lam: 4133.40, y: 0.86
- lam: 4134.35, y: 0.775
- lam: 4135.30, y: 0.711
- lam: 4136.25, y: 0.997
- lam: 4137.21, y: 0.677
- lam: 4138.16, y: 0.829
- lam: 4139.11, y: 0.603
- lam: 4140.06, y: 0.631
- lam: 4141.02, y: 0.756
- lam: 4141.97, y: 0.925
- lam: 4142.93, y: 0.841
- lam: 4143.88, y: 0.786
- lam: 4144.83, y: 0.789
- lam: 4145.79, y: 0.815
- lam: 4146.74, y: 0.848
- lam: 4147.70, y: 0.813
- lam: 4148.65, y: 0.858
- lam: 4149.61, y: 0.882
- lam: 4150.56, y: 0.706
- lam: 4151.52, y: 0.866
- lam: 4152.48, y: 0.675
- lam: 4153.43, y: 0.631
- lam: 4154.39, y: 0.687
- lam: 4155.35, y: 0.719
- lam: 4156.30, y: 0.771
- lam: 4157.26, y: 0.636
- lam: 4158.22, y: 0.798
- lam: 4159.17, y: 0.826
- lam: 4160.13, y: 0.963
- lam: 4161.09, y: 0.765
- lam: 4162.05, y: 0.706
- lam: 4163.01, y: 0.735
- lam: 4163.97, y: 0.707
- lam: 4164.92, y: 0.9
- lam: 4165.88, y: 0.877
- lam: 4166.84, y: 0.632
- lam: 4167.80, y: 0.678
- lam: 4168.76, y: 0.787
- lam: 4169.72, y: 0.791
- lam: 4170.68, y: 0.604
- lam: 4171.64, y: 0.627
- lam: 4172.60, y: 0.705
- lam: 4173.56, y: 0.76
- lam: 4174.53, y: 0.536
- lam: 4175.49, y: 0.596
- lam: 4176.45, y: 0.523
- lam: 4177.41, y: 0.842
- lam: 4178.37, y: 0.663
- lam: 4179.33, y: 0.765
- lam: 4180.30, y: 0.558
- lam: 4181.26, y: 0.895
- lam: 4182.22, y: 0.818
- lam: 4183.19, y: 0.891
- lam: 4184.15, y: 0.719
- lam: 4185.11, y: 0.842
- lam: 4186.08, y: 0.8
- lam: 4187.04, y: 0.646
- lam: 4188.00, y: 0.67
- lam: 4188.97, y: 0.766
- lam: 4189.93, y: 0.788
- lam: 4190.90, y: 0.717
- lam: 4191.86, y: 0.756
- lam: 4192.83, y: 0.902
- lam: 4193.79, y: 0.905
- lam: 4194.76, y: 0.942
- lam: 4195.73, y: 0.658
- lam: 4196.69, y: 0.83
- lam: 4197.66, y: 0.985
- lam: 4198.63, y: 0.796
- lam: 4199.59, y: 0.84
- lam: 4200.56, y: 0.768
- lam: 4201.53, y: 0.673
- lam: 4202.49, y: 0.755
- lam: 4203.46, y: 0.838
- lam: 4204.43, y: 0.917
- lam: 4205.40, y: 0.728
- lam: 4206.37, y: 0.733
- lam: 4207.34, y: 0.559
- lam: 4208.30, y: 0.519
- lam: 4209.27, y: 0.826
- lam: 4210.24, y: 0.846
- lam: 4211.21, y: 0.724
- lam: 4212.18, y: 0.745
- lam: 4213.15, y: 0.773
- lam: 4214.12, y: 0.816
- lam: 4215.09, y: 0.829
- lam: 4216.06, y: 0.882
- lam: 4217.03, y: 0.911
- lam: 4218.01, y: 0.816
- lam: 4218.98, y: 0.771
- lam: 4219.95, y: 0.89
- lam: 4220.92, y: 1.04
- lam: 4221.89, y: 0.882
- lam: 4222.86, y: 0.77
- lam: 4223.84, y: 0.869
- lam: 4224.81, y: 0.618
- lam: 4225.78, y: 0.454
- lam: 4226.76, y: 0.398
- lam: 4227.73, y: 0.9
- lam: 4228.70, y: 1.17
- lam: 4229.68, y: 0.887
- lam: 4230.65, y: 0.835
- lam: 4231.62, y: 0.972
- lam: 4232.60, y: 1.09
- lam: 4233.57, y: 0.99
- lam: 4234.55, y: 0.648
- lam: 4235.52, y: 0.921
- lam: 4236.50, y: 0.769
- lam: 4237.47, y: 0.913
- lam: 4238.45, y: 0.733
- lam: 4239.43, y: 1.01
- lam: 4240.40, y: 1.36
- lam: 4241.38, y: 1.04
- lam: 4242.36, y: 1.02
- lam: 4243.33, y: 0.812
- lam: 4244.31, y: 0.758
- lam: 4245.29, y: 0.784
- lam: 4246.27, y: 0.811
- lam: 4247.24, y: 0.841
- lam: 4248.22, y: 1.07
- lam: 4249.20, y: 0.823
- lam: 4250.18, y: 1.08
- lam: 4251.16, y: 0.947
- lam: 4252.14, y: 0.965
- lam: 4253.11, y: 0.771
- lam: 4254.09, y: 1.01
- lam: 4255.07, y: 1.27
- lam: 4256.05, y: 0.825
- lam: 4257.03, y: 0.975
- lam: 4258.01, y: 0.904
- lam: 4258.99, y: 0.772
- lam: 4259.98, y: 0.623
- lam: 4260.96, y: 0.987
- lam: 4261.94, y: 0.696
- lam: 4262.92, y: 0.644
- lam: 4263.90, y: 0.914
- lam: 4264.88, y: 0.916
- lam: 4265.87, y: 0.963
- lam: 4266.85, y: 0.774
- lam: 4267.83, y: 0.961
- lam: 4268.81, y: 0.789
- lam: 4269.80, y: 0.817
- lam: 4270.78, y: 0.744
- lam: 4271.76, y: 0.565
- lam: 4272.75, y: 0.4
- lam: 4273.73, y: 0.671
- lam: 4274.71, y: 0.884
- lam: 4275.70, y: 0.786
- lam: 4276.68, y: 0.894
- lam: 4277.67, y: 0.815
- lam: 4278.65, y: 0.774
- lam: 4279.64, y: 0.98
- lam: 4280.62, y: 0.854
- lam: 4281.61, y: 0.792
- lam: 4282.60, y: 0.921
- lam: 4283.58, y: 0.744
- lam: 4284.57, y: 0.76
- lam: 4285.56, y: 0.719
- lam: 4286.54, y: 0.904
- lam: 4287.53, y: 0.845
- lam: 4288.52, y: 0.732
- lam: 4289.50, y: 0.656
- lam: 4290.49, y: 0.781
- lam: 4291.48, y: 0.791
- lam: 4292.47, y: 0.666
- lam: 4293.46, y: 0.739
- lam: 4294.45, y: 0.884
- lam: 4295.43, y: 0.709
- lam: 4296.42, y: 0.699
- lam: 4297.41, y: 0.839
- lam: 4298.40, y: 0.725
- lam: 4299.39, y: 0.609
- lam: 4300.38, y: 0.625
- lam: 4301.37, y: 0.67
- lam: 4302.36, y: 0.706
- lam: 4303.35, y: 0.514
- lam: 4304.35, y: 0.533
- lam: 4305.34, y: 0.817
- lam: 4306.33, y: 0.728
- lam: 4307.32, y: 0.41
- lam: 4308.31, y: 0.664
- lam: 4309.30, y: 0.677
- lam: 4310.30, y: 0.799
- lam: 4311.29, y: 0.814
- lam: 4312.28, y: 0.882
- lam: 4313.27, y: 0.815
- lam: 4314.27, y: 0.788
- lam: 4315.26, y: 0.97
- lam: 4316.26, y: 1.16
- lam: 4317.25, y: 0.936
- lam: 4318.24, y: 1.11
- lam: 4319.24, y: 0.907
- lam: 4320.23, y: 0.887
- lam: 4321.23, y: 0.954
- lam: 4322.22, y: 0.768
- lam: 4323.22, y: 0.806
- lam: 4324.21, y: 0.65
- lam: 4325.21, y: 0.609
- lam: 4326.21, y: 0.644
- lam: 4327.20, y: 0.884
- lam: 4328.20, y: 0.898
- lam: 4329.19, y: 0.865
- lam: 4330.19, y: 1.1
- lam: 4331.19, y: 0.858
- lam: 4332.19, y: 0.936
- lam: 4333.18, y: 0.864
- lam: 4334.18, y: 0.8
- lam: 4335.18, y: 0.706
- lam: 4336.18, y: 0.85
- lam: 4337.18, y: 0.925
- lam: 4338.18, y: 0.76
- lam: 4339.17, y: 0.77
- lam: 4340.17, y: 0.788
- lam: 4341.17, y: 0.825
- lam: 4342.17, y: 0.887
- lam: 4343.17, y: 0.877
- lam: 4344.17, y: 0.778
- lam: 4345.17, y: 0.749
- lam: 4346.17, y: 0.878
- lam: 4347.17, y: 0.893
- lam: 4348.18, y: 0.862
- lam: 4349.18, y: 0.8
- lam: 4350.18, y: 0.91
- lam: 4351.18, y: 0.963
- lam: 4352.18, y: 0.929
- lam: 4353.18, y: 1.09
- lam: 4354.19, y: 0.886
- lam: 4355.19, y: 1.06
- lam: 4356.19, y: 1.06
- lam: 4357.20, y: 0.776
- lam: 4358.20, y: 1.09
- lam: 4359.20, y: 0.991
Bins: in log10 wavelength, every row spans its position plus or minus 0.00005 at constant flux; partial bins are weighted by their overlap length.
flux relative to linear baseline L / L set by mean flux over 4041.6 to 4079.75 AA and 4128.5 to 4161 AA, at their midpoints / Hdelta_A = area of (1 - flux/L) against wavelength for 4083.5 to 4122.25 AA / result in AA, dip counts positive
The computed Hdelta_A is 3.5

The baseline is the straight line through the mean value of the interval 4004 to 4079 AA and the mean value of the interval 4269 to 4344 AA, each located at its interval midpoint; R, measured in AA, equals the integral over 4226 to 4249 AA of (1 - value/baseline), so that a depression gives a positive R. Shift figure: -3.1 AA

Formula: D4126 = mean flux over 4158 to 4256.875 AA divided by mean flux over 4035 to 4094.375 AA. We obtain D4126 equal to 1.06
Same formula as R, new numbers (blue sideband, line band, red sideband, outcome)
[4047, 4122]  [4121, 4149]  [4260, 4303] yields -1.9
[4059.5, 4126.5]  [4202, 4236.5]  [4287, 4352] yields -2.0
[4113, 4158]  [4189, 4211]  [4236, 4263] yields 1.5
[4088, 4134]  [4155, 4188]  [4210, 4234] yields 2.1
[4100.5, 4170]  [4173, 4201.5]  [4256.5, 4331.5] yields 0.0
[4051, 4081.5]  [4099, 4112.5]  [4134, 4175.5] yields 1.8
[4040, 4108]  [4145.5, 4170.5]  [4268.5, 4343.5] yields -0.3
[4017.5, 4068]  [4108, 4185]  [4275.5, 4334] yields 3.9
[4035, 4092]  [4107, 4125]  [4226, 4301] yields 2.0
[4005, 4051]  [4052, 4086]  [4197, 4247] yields 1.9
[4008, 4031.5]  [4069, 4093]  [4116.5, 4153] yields 2.1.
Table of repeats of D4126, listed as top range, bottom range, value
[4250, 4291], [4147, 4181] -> 1.13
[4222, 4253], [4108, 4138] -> 1.17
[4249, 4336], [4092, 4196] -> 1.08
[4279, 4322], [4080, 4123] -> 1.10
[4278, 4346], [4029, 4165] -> 1.06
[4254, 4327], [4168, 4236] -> 1.01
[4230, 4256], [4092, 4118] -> 1.35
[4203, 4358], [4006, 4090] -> 1.06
